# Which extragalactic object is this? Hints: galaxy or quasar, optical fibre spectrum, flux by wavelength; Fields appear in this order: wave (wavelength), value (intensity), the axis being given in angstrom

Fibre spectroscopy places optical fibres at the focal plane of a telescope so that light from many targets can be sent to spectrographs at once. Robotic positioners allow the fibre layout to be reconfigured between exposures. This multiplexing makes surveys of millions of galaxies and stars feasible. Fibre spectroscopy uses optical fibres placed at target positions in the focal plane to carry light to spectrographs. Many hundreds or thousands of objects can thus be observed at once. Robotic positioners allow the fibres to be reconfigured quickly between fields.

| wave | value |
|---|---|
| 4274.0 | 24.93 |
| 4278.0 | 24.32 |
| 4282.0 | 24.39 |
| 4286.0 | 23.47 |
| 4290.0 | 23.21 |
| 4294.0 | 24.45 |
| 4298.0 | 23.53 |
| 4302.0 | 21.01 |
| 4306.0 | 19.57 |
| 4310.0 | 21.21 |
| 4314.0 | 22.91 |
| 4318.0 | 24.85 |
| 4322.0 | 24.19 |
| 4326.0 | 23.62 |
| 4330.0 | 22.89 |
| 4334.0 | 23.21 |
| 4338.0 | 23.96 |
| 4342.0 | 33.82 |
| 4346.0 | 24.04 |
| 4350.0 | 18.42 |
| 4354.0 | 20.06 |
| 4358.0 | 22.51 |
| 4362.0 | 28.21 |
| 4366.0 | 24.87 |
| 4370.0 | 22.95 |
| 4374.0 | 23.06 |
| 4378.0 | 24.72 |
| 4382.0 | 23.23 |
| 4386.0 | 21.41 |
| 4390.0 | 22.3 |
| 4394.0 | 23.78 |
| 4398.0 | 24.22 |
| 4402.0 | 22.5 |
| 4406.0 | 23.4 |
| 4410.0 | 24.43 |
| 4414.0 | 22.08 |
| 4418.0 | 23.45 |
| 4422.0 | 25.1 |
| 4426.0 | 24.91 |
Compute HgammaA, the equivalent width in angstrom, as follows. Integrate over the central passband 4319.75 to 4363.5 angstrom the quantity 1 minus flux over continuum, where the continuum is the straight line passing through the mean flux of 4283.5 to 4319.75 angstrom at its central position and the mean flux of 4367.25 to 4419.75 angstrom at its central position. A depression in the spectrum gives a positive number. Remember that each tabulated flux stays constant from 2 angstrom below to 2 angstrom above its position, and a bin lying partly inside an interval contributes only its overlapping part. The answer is -2.1 angstrom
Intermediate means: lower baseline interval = 22.7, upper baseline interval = 23.2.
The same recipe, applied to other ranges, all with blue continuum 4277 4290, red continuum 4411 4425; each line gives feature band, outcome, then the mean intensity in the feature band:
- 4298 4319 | 1.7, 21.9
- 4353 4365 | -0.1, 24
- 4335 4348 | -1.7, 27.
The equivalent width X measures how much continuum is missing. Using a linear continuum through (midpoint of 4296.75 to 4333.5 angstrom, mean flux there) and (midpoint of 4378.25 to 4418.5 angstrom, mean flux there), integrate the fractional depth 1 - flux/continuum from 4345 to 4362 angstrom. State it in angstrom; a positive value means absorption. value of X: 0.7 angstrom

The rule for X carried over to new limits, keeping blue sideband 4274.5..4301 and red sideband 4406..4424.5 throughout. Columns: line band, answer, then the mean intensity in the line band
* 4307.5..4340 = 0.7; 23.3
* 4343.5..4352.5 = 0.7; 21.9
